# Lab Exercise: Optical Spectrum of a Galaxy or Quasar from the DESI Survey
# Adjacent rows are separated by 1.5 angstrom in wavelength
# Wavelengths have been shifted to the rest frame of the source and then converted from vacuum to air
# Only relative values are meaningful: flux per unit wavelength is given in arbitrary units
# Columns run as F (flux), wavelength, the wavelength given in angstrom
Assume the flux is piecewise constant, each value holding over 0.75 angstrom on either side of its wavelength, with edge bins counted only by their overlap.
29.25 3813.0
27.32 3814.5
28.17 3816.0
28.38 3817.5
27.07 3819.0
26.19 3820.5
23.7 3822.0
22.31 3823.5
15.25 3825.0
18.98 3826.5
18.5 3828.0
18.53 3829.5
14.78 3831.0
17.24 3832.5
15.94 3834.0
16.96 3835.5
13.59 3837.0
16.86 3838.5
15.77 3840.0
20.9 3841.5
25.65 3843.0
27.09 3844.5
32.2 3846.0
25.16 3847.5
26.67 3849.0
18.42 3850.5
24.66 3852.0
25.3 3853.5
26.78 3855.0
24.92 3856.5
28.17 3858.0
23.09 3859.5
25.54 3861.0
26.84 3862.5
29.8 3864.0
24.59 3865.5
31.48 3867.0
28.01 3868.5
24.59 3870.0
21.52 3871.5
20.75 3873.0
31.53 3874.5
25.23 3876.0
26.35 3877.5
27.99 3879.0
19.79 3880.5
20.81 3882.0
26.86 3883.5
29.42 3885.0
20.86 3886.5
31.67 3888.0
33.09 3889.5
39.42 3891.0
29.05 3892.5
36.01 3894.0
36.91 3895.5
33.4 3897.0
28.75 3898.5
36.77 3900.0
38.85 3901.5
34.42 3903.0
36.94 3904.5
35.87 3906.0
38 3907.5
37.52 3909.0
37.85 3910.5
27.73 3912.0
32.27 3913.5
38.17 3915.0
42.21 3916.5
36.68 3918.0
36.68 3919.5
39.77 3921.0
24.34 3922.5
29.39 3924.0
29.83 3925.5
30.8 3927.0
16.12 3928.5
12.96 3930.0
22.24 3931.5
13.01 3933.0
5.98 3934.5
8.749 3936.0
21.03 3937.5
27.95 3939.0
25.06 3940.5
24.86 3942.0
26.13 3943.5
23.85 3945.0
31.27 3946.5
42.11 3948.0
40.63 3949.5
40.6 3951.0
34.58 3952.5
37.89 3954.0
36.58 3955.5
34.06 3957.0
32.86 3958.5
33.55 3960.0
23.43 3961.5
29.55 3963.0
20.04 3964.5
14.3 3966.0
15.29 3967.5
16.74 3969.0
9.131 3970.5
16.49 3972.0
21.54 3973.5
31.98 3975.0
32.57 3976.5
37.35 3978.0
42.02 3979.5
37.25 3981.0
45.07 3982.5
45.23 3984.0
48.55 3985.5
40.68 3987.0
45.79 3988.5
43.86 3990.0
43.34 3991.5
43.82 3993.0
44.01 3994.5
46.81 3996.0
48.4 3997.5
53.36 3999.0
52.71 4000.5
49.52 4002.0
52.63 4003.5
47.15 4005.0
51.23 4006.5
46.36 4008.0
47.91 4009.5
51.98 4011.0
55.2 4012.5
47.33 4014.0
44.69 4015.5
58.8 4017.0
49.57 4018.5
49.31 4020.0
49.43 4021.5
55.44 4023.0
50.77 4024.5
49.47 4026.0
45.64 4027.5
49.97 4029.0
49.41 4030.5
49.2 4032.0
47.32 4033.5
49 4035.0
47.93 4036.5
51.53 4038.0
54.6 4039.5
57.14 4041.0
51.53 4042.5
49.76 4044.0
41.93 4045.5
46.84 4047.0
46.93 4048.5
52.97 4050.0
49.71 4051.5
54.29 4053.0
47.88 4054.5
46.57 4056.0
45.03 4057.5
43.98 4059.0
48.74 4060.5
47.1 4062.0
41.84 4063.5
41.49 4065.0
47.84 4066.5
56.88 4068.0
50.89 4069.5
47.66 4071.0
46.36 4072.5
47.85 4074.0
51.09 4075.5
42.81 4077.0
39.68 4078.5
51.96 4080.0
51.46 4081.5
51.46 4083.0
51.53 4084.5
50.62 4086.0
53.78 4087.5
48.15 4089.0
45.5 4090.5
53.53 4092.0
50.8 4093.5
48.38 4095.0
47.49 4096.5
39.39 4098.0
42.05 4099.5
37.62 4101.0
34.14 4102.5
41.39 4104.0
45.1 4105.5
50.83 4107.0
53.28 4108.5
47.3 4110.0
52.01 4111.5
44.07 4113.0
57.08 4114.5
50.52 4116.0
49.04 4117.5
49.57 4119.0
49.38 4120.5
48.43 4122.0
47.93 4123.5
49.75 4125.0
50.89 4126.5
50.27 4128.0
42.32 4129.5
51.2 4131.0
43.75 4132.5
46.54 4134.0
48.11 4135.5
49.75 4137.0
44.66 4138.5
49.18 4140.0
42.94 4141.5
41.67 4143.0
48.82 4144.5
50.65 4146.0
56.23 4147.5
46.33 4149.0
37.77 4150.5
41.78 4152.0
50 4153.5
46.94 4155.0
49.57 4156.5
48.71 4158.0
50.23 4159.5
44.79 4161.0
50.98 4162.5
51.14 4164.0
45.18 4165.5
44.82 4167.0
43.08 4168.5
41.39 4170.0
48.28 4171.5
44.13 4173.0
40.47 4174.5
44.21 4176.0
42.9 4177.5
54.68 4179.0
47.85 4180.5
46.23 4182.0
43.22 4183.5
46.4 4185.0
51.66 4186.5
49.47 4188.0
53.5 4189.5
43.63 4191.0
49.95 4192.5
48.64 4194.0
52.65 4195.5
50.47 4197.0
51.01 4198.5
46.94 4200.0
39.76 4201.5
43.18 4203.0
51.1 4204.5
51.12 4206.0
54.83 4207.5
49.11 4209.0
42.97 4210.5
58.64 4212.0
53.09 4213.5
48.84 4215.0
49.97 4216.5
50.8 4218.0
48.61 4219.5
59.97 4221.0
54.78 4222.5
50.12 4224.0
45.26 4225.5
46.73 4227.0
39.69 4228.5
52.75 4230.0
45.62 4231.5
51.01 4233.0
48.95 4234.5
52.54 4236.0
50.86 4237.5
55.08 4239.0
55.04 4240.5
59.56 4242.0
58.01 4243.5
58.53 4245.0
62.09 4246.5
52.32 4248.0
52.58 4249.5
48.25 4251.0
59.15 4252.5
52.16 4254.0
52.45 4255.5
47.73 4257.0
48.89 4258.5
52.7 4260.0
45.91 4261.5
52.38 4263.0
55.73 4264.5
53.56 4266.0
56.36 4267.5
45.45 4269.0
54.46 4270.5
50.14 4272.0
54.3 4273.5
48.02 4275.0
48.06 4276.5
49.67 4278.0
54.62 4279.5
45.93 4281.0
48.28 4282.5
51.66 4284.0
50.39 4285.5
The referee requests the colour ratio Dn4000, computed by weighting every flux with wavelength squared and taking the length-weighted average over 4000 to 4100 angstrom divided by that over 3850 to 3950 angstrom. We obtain 1.9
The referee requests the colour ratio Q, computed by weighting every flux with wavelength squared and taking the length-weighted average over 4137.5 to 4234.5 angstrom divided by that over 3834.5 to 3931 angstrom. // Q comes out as 2.0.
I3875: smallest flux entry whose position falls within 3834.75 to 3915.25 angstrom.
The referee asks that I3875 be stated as 13.59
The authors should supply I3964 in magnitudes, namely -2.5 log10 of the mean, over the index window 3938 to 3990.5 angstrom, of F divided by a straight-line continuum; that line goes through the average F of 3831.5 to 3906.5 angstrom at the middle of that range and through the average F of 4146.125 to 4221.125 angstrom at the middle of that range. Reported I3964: 0.056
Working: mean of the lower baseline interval 26.7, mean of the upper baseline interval 48.1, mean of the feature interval 31.6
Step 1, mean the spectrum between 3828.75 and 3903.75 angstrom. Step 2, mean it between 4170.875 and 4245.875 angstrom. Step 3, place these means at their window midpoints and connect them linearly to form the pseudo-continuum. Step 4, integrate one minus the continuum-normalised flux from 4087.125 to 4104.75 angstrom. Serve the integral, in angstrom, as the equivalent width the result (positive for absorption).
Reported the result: -1.3 angstrom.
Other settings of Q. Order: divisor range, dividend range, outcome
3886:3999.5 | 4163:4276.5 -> 1.78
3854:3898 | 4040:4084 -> 1.91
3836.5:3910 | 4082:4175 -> 1.92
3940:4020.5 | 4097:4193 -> 1.33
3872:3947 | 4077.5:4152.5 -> 1.83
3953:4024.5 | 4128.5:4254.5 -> 1.35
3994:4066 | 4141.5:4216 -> 1.04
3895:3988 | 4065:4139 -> 1.71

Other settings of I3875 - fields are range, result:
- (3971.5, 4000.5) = 16.49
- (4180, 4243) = 39.69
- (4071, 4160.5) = 34.14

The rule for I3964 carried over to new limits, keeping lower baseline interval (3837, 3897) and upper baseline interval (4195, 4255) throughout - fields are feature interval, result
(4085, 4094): -0.201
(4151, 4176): 0.020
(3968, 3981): 0.272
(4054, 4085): -0.175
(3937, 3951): 0.063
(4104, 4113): -0.126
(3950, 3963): -0.049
